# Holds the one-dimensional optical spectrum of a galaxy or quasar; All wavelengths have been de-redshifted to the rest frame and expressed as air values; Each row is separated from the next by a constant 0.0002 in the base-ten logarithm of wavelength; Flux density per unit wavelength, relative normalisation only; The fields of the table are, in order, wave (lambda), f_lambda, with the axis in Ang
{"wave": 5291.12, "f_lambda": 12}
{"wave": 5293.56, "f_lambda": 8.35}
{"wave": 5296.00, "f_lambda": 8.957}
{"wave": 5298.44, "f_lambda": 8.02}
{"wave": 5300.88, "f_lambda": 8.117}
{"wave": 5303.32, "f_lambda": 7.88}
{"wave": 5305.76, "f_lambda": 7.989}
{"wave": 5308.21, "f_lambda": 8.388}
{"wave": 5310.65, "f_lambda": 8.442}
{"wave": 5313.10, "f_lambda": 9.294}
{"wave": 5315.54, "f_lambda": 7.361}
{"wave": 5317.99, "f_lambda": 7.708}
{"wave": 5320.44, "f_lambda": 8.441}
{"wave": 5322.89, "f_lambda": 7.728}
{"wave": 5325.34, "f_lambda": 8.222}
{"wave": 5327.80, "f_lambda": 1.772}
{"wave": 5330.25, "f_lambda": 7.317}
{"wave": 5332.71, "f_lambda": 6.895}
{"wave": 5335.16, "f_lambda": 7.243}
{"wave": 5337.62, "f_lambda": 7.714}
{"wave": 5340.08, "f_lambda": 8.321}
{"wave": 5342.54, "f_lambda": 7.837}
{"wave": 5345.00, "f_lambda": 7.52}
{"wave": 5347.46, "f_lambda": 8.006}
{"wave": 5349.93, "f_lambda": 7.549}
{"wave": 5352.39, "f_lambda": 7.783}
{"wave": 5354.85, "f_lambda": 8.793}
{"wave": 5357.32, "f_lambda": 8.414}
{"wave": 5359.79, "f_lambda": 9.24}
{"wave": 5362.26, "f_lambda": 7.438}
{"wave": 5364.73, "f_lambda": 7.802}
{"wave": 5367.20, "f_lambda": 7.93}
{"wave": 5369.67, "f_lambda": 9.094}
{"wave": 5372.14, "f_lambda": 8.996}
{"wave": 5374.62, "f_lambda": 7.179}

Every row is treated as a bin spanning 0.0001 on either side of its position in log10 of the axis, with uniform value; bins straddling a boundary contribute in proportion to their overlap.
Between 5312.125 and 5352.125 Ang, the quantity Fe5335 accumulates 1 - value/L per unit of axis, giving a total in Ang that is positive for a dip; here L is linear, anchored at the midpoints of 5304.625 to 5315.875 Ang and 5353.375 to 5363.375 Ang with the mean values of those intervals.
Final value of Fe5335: 4.68 Ang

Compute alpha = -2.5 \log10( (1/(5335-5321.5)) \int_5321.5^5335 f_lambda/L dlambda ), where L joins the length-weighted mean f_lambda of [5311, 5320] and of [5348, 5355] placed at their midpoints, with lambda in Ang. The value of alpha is 0.24 mag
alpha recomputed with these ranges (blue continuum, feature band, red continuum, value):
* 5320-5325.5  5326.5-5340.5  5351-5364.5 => 0.25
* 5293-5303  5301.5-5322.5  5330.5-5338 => -0.04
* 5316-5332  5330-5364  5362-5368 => -0.07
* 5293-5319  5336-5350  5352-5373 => 0.07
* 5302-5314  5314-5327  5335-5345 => 0.06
